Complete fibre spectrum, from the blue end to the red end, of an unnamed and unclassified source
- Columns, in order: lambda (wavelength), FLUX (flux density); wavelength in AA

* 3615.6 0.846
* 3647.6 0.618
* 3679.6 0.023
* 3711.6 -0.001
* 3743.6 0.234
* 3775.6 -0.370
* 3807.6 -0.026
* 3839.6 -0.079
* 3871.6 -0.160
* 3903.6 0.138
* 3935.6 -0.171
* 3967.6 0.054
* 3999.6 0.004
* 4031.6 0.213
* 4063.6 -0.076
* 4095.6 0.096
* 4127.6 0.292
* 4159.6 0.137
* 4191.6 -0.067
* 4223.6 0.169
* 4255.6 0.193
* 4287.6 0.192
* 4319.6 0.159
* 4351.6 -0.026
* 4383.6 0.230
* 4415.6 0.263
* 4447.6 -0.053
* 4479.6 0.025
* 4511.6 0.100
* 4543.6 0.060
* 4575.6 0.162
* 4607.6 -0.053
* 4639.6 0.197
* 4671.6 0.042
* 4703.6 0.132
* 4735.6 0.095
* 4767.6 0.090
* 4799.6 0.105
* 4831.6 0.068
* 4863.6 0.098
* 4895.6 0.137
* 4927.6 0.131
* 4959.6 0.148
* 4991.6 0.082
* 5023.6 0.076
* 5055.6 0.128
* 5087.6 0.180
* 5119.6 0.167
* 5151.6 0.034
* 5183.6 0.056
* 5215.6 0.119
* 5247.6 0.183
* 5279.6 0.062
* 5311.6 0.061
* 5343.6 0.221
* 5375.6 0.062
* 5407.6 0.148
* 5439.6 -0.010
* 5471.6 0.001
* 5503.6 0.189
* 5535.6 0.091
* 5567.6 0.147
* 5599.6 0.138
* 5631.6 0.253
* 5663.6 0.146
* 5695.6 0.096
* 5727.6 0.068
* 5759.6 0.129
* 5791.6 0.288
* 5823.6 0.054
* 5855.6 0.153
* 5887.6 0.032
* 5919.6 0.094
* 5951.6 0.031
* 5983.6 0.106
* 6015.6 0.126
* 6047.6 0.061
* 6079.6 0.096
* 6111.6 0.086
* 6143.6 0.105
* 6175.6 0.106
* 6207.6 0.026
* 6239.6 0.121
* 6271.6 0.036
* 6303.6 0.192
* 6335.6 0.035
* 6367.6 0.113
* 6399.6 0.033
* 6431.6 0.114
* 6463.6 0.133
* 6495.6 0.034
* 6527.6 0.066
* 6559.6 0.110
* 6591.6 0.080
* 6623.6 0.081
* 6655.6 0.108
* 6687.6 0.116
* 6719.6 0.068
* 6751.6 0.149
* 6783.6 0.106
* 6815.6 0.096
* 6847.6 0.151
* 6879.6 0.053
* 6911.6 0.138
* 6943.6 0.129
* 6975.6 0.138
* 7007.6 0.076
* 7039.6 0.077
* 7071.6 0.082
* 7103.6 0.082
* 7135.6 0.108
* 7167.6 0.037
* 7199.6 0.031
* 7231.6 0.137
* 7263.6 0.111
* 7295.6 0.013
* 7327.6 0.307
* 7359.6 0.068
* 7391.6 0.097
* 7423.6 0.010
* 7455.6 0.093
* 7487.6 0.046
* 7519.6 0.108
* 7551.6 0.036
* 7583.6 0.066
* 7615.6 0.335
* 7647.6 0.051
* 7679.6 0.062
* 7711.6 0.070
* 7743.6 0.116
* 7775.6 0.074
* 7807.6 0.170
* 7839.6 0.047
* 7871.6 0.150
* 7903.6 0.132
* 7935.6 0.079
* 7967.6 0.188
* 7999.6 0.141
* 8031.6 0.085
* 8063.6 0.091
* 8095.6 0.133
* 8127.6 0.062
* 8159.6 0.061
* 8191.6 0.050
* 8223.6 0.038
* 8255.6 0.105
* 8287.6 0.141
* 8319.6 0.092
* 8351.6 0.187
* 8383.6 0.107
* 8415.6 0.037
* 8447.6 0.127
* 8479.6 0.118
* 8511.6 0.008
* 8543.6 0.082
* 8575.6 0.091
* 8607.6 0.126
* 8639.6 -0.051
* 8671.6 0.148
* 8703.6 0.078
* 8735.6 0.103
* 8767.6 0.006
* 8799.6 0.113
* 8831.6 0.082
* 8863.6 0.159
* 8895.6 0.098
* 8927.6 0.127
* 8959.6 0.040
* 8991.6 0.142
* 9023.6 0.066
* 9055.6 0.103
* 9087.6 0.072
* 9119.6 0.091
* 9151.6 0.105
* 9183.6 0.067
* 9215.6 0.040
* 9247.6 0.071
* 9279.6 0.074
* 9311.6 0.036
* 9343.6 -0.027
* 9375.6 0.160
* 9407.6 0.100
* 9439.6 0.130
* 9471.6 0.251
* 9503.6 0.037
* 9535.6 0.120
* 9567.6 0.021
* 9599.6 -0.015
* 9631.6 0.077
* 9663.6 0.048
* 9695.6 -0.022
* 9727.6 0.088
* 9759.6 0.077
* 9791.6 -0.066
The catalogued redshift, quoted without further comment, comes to 0.158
